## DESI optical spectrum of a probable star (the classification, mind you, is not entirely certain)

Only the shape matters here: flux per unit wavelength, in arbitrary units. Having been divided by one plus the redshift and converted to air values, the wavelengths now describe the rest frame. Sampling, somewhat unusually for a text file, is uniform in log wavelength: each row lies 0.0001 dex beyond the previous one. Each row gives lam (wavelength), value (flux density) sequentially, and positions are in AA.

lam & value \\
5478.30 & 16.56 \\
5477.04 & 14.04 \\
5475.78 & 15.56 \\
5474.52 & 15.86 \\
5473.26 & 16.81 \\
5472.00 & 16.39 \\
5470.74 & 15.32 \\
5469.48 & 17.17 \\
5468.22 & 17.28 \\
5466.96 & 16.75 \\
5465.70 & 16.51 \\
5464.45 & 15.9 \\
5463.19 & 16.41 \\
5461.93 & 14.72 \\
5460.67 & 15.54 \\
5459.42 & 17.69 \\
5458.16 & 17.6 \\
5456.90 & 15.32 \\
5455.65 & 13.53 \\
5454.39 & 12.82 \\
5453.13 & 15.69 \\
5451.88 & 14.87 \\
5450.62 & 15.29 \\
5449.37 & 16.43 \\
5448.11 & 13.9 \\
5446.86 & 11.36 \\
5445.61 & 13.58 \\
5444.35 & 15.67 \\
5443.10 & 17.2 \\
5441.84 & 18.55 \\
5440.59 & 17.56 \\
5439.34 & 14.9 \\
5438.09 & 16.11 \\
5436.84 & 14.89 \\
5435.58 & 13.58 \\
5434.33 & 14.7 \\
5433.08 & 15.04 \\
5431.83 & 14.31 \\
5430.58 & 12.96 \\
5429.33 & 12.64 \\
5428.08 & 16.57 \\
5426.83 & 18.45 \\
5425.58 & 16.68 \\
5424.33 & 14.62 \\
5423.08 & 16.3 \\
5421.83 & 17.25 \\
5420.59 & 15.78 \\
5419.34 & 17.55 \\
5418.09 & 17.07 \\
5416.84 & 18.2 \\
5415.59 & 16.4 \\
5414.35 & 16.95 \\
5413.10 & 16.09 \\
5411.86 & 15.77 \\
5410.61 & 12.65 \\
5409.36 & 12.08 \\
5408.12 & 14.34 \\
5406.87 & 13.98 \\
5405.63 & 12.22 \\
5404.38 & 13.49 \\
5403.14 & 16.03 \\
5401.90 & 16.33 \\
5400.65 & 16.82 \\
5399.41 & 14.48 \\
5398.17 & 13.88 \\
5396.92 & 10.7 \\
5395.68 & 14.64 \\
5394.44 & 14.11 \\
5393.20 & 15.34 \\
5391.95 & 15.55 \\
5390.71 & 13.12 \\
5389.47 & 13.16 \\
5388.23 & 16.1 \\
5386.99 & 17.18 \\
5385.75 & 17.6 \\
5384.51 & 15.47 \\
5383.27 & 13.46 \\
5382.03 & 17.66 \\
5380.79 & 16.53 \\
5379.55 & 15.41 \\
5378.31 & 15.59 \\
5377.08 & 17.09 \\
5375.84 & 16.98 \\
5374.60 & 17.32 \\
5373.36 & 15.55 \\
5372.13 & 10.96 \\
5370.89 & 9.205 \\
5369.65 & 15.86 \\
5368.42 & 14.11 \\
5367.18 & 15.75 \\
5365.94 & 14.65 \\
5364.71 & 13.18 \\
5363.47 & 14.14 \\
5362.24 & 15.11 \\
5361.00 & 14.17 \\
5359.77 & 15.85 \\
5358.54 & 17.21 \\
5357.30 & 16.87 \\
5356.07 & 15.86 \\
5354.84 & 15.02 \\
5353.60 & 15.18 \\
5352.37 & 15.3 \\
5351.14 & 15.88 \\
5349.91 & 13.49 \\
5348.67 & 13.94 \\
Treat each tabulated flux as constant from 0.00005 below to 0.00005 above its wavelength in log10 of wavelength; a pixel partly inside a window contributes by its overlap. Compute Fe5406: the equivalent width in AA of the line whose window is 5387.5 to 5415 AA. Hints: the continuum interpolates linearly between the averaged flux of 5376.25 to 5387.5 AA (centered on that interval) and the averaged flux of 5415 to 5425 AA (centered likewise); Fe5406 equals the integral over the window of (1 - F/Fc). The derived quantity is 3.3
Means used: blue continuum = 16.2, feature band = 14.5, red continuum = 16.6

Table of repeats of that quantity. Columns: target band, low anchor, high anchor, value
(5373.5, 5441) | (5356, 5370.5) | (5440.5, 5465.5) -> -0.3 AA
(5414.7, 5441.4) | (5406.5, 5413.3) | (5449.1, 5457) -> -2.8 AA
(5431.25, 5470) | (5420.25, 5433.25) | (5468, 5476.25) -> 1.1 AA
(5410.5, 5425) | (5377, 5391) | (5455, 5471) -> -0.4 AA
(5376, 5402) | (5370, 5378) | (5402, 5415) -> -1.3 AA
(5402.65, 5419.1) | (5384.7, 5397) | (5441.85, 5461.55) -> 0.0 AA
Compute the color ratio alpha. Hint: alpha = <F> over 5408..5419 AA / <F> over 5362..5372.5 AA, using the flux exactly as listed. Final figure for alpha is 1.1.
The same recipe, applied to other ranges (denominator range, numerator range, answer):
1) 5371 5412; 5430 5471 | 1.04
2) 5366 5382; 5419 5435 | 1.03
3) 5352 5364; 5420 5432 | 1.01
